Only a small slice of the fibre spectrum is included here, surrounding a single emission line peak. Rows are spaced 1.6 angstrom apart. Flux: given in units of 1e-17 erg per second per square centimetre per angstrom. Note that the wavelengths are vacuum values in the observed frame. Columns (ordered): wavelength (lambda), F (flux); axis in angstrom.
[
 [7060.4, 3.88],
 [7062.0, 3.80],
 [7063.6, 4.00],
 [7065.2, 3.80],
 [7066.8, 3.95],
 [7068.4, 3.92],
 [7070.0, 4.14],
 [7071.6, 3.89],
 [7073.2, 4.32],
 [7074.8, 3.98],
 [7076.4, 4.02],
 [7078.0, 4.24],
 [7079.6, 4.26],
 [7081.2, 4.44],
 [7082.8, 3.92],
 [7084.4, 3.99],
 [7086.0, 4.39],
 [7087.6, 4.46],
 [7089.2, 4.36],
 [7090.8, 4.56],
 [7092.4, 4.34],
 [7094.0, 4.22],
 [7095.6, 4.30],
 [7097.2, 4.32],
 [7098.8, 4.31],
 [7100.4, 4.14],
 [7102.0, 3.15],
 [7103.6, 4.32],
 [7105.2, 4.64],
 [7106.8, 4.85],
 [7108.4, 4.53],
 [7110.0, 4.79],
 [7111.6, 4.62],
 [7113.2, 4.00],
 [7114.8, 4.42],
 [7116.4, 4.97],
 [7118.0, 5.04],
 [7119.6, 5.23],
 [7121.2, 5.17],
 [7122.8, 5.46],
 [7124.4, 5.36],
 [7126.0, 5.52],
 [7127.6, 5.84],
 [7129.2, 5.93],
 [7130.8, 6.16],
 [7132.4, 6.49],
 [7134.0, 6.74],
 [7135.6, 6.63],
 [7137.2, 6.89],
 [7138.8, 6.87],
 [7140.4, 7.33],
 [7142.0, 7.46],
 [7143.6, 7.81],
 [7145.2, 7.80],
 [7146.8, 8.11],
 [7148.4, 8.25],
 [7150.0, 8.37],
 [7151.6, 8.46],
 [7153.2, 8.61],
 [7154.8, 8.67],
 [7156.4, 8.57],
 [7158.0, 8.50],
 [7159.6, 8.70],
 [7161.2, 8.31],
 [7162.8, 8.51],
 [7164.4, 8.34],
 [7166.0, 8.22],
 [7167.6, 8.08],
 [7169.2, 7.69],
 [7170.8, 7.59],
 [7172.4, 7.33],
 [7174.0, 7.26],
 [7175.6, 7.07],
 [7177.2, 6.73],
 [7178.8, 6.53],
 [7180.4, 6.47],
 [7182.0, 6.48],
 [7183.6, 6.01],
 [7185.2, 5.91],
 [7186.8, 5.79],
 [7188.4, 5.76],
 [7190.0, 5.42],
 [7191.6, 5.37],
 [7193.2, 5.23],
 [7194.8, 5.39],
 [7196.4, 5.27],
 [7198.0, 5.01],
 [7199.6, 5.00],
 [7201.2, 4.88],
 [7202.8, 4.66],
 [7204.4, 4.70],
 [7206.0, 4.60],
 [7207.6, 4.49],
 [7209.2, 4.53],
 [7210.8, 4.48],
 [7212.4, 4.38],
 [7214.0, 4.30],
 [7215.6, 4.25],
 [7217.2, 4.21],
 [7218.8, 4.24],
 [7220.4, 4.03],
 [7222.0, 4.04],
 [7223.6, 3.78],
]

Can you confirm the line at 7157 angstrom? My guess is C IV 1549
